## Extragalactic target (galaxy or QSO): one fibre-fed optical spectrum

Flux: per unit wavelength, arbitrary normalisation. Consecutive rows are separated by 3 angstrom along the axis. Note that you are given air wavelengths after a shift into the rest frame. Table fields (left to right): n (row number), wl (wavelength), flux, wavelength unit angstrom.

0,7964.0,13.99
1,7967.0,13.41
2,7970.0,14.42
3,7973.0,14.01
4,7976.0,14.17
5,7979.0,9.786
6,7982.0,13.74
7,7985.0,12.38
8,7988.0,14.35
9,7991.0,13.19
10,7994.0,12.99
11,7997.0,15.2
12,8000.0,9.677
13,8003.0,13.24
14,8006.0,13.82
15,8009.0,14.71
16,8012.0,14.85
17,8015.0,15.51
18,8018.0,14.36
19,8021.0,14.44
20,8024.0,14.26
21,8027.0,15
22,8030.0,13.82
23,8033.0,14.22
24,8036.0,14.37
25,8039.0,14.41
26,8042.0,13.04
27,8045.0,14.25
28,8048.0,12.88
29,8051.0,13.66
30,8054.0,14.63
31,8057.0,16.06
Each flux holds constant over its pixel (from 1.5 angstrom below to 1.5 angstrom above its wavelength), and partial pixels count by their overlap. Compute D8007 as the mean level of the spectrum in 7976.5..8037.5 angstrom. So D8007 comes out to 13.7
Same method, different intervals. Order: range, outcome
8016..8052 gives 14.1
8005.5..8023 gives 14.7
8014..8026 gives 14.6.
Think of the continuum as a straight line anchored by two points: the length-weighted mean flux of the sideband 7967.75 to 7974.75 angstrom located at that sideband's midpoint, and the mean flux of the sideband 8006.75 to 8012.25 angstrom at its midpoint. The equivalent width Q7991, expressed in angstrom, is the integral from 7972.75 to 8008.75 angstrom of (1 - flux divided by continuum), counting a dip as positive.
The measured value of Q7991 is 3.29 angstrom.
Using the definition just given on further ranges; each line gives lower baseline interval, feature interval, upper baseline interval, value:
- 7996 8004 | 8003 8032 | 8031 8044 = -2.7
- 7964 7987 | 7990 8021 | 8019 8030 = 0.4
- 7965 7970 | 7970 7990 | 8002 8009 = 0.9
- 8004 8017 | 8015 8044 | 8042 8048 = -0.4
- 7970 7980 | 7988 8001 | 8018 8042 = 0.4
